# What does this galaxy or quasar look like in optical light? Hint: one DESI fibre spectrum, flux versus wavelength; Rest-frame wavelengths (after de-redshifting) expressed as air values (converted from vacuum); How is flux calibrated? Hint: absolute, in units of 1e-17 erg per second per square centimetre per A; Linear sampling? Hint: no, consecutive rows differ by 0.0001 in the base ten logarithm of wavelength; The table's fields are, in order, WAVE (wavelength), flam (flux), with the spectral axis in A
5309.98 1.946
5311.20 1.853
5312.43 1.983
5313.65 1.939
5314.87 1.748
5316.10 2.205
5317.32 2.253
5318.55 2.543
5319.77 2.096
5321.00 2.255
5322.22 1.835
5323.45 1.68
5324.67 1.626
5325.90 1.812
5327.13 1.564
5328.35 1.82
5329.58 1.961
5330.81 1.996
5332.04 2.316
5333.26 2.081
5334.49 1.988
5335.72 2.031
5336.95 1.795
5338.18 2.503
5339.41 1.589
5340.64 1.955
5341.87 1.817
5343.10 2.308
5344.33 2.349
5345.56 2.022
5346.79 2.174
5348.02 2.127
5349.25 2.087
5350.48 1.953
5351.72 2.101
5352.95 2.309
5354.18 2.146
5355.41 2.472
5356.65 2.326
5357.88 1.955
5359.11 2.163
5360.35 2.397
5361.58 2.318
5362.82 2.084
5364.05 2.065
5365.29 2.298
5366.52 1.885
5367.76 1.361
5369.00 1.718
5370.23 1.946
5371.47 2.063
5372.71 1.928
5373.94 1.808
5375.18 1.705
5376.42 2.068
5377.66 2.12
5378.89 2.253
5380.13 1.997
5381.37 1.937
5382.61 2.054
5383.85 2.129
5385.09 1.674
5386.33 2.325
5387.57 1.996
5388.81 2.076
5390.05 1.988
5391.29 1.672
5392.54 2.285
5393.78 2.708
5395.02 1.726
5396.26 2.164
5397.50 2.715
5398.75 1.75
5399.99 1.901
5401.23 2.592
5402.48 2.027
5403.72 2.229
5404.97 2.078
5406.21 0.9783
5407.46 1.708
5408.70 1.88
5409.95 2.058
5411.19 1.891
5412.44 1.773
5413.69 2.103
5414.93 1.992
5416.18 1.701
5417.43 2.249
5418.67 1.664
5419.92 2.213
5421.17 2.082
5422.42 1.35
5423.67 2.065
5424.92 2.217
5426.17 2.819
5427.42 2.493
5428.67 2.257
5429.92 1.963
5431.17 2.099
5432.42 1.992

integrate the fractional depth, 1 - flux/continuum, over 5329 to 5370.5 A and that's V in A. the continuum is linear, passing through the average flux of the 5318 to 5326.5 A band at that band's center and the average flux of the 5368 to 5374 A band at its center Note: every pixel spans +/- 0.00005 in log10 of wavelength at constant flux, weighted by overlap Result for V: -3.5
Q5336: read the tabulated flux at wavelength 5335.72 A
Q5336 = 2.031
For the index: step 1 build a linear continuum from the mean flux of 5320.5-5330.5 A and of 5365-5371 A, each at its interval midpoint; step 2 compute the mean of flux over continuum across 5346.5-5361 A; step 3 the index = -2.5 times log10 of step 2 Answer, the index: -0.20 mag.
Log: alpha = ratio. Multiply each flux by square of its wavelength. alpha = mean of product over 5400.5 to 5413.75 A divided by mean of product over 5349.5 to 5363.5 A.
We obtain 0.89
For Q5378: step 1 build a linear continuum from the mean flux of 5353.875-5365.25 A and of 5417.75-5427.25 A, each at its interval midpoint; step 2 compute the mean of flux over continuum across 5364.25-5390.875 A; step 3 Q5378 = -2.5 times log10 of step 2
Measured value 0.11 mag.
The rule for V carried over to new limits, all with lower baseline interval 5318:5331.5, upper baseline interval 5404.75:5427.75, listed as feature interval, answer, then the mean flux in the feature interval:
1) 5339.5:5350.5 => -0.8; 2.07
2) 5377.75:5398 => -1.6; 2.1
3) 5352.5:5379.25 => -1.7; 2.06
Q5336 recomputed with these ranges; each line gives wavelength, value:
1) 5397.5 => 2.715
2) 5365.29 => 2.298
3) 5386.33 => 2.325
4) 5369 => 1.718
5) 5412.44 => 1.773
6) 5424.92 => 2.217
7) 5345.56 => 2.022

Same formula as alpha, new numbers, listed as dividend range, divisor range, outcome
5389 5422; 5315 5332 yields 1.04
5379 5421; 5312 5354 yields 1.02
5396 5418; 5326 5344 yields 1.03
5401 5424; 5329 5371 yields 0.94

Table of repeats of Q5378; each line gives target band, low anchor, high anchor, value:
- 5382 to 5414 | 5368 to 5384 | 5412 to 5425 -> -0.04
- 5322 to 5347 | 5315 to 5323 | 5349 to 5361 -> 0.11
